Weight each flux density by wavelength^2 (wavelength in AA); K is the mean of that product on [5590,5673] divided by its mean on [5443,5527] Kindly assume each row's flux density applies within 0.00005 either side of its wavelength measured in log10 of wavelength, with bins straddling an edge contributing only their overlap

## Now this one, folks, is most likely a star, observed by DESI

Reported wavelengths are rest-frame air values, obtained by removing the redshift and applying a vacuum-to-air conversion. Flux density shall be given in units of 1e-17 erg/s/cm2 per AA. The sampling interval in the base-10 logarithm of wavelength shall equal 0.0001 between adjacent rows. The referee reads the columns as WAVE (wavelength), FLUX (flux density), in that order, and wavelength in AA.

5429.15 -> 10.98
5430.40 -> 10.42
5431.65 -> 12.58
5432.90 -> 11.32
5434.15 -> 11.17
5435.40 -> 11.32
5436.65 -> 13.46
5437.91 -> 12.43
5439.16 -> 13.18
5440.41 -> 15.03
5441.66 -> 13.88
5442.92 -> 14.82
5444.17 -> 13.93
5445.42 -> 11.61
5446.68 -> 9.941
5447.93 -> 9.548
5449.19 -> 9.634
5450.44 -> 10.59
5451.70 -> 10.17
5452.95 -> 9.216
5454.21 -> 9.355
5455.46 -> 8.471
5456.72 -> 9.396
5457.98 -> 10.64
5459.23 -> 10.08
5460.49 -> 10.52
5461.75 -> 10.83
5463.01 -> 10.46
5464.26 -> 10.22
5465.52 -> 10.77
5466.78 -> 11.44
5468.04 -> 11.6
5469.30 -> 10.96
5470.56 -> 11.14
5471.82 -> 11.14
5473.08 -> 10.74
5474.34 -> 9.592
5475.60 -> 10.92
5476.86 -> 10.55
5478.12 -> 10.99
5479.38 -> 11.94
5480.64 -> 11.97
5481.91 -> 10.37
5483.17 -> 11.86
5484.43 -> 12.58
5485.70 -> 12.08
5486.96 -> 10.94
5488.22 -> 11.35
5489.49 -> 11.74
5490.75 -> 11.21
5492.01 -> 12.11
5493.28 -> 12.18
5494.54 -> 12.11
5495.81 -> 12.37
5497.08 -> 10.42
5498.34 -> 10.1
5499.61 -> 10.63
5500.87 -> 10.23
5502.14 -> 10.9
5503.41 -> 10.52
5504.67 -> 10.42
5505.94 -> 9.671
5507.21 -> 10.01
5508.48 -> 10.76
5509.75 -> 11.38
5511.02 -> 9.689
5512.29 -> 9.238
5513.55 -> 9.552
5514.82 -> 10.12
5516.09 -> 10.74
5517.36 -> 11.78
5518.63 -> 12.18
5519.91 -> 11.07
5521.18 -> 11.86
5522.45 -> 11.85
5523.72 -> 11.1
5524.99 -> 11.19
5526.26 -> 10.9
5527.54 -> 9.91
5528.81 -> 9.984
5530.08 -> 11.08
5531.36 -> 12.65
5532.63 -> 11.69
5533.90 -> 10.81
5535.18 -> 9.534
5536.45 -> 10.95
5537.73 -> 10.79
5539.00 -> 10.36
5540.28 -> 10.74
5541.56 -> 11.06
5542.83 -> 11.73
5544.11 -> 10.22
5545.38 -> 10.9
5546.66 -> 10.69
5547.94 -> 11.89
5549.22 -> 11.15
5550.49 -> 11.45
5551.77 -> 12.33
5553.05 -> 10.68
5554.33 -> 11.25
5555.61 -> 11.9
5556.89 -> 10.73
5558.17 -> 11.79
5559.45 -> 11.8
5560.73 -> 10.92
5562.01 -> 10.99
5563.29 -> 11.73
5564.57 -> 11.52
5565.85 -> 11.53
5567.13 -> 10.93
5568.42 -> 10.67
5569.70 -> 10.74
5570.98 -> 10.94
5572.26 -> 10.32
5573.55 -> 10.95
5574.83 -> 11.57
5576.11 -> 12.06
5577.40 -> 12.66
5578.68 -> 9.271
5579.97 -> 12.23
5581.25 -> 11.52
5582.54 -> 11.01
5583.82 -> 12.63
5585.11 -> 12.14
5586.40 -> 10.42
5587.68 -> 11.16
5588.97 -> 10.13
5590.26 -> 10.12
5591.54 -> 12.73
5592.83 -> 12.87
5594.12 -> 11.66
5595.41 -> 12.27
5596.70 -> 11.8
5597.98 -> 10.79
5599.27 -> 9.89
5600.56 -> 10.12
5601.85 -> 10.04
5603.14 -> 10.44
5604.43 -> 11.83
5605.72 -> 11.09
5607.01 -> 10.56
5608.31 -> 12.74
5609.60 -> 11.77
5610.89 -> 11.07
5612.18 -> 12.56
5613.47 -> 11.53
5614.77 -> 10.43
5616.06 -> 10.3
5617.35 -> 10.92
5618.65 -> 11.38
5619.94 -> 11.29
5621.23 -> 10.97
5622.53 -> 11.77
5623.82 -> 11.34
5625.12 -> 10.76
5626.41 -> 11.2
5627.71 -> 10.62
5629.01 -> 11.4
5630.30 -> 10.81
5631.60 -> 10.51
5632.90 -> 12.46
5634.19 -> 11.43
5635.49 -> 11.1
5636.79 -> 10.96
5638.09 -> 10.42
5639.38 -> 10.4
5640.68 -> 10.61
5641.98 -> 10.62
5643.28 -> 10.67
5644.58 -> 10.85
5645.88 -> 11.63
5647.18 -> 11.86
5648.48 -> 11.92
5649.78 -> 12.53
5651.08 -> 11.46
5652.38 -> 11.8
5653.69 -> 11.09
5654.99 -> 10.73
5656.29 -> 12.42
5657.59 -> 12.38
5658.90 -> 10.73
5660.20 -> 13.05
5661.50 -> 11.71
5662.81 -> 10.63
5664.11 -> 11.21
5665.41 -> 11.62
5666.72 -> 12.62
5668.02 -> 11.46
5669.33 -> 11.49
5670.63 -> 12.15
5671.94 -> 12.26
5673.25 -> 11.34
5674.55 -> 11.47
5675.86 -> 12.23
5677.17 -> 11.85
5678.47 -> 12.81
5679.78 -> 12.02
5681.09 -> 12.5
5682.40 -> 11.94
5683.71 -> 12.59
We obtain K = 1.1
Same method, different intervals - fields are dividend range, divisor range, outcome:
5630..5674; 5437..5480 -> 1.11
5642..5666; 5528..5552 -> 1.09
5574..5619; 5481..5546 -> 1.06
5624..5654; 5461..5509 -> 1.07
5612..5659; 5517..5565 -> 1.04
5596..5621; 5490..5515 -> 1.08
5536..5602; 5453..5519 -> 1.07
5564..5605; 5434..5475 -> 1.06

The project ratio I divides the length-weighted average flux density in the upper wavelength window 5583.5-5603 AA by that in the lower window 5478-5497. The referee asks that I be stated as 1.0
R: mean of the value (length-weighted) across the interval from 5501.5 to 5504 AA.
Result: 10.7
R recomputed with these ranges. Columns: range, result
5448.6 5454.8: 9.8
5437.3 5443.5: 13.9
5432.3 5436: 11.3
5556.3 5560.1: 11.4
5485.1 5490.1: 11.5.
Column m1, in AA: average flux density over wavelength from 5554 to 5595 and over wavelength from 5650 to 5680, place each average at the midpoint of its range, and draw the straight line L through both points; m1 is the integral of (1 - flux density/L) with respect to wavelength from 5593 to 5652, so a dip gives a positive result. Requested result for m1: 1.94 AA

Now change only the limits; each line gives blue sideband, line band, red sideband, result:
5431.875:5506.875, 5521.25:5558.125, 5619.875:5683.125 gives 0.7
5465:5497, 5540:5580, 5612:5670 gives 0.4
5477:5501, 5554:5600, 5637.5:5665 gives 0.3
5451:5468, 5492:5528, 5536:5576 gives -0.5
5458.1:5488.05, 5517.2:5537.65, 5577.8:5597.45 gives 0.2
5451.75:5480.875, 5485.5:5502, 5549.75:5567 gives -0.8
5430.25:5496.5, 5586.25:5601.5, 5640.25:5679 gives 0.5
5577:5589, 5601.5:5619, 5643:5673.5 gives 0.4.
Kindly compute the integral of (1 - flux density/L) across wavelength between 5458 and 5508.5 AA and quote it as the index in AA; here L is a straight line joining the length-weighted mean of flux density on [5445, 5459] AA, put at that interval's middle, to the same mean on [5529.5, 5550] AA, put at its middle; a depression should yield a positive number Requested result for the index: -3.7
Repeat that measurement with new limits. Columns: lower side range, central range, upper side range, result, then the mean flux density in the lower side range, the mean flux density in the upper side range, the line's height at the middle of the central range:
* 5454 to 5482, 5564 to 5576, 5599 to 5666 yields -0.1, 10.6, 11.2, 11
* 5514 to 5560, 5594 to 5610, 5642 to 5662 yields 0.4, 11.1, 11.6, 11.4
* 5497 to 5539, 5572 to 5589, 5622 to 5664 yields -0.5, 10.7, 11.3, 11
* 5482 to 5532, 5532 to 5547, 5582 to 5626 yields 0.4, 11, 11.3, 11.1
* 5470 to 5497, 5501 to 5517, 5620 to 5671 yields 1.6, 11.4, 11.4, 11.4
